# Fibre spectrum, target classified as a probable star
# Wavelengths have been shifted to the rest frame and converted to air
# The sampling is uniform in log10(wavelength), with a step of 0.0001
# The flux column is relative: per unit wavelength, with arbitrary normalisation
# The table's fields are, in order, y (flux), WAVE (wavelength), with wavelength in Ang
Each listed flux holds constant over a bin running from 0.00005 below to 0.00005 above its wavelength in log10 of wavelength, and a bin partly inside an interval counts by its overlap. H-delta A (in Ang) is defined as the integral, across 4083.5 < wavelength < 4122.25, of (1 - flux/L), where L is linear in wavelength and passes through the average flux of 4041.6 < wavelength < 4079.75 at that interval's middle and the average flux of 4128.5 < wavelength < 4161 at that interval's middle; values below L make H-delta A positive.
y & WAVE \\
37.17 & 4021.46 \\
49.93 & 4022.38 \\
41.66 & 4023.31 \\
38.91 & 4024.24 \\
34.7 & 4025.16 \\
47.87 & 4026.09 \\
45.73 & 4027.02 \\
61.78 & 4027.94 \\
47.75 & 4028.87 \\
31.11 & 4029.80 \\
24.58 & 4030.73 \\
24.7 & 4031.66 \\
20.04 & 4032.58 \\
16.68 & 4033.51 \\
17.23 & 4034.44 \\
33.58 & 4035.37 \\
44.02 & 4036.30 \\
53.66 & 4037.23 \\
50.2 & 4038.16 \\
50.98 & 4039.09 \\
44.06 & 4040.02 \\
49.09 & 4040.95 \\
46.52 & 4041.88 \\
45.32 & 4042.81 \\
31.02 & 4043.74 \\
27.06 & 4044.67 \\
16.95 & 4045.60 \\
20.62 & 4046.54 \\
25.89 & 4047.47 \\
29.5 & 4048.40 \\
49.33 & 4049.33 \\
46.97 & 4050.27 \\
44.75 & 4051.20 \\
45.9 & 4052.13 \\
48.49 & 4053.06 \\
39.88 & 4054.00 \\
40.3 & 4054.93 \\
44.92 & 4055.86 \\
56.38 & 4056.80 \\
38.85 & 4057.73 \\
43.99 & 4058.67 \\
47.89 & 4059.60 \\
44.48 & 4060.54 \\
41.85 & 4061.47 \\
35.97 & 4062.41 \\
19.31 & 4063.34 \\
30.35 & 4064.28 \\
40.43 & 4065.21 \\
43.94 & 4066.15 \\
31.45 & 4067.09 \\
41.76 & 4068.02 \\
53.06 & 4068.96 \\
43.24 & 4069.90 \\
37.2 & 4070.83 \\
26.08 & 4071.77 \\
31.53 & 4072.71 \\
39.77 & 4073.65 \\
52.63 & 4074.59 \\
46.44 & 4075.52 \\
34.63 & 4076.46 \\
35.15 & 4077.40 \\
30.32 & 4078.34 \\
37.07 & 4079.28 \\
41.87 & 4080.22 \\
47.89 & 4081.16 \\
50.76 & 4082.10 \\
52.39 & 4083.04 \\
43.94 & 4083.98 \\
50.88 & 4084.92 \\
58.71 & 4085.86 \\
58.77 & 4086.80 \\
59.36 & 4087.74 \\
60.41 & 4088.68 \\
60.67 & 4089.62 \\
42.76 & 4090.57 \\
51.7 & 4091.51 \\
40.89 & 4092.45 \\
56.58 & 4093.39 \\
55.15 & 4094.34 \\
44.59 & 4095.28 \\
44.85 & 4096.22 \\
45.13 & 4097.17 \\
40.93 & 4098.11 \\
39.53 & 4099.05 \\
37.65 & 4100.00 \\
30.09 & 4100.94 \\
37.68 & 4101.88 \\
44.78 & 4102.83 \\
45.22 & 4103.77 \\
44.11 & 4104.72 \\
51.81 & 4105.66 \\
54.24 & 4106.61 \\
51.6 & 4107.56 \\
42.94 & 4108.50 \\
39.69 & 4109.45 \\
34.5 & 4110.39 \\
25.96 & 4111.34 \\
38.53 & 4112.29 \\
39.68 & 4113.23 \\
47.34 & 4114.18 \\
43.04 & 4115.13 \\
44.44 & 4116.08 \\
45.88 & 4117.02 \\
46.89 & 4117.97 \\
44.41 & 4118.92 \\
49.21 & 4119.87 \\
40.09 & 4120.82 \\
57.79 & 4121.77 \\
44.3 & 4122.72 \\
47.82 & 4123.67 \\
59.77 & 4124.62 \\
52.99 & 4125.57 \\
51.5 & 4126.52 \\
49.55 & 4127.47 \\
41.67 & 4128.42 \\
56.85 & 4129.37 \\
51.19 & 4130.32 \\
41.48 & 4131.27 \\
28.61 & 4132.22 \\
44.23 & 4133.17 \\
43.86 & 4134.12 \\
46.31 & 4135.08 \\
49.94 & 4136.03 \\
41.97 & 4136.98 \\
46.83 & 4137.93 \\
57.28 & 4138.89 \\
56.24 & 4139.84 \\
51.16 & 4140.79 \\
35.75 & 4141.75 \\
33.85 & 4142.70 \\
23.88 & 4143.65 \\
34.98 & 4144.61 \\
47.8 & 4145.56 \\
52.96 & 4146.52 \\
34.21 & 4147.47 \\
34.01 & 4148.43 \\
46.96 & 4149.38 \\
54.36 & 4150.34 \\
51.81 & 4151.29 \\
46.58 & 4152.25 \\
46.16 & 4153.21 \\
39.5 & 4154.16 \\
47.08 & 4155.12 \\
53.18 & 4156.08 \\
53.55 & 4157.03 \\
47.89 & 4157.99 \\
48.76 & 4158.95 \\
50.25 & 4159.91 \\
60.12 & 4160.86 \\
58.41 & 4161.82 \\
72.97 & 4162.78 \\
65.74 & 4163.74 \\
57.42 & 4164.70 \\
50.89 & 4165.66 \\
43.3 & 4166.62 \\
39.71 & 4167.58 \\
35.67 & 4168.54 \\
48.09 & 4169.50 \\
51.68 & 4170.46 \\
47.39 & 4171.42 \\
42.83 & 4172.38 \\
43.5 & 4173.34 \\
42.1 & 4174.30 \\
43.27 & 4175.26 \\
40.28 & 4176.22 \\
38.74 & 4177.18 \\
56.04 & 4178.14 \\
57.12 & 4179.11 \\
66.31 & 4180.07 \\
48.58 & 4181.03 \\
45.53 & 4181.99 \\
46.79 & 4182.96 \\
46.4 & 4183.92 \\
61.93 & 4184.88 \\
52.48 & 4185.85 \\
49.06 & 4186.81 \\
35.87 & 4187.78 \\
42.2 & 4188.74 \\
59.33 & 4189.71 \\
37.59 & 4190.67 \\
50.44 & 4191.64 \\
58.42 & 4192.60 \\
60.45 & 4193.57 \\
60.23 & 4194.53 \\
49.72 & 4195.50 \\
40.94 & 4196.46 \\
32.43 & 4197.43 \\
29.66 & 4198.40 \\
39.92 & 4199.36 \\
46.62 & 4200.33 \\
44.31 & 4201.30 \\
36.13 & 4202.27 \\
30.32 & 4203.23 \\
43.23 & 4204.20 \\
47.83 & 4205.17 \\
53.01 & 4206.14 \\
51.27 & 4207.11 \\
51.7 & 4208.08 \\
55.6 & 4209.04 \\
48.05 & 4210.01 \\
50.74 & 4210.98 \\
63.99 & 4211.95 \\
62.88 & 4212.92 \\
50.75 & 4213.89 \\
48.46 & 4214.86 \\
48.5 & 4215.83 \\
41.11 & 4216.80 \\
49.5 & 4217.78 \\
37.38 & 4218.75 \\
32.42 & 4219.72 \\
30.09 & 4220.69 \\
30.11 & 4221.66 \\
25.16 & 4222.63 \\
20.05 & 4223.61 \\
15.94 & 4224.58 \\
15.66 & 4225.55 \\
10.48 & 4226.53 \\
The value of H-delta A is -3.7 Ang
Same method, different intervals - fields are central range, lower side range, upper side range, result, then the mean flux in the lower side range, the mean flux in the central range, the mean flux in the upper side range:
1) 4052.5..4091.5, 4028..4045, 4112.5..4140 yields -2.35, 37.2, 43.7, 47.1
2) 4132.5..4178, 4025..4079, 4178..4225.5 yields -3.70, 38.8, 46.9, 45.4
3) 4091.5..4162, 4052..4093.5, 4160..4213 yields 1.13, 43.9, 45.5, 48.9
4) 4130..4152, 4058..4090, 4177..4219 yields 1.06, 43.3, 43.9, 48.5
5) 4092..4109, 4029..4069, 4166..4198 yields -1.30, 37.9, 44.9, 47.7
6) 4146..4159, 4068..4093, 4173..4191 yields 0.16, 45.7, 46.9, 48.2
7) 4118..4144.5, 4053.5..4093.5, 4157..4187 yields 0.84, 43.8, 46.1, 50.4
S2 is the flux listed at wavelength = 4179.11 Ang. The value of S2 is 57.12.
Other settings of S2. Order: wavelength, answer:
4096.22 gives 44.85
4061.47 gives 41.85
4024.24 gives 38.91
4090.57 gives 42.76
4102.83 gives 44.78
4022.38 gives 49.93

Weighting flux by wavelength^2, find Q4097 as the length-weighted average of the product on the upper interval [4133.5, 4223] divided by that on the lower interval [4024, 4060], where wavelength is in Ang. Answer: 1.3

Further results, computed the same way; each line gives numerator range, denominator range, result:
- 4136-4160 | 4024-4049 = 1.32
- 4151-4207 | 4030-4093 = 1.25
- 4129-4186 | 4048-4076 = 1.21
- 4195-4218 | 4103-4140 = 1.05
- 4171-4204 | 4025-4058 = 1.29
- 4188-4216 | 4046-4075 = 1.29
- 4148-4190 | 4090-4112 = 1.17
